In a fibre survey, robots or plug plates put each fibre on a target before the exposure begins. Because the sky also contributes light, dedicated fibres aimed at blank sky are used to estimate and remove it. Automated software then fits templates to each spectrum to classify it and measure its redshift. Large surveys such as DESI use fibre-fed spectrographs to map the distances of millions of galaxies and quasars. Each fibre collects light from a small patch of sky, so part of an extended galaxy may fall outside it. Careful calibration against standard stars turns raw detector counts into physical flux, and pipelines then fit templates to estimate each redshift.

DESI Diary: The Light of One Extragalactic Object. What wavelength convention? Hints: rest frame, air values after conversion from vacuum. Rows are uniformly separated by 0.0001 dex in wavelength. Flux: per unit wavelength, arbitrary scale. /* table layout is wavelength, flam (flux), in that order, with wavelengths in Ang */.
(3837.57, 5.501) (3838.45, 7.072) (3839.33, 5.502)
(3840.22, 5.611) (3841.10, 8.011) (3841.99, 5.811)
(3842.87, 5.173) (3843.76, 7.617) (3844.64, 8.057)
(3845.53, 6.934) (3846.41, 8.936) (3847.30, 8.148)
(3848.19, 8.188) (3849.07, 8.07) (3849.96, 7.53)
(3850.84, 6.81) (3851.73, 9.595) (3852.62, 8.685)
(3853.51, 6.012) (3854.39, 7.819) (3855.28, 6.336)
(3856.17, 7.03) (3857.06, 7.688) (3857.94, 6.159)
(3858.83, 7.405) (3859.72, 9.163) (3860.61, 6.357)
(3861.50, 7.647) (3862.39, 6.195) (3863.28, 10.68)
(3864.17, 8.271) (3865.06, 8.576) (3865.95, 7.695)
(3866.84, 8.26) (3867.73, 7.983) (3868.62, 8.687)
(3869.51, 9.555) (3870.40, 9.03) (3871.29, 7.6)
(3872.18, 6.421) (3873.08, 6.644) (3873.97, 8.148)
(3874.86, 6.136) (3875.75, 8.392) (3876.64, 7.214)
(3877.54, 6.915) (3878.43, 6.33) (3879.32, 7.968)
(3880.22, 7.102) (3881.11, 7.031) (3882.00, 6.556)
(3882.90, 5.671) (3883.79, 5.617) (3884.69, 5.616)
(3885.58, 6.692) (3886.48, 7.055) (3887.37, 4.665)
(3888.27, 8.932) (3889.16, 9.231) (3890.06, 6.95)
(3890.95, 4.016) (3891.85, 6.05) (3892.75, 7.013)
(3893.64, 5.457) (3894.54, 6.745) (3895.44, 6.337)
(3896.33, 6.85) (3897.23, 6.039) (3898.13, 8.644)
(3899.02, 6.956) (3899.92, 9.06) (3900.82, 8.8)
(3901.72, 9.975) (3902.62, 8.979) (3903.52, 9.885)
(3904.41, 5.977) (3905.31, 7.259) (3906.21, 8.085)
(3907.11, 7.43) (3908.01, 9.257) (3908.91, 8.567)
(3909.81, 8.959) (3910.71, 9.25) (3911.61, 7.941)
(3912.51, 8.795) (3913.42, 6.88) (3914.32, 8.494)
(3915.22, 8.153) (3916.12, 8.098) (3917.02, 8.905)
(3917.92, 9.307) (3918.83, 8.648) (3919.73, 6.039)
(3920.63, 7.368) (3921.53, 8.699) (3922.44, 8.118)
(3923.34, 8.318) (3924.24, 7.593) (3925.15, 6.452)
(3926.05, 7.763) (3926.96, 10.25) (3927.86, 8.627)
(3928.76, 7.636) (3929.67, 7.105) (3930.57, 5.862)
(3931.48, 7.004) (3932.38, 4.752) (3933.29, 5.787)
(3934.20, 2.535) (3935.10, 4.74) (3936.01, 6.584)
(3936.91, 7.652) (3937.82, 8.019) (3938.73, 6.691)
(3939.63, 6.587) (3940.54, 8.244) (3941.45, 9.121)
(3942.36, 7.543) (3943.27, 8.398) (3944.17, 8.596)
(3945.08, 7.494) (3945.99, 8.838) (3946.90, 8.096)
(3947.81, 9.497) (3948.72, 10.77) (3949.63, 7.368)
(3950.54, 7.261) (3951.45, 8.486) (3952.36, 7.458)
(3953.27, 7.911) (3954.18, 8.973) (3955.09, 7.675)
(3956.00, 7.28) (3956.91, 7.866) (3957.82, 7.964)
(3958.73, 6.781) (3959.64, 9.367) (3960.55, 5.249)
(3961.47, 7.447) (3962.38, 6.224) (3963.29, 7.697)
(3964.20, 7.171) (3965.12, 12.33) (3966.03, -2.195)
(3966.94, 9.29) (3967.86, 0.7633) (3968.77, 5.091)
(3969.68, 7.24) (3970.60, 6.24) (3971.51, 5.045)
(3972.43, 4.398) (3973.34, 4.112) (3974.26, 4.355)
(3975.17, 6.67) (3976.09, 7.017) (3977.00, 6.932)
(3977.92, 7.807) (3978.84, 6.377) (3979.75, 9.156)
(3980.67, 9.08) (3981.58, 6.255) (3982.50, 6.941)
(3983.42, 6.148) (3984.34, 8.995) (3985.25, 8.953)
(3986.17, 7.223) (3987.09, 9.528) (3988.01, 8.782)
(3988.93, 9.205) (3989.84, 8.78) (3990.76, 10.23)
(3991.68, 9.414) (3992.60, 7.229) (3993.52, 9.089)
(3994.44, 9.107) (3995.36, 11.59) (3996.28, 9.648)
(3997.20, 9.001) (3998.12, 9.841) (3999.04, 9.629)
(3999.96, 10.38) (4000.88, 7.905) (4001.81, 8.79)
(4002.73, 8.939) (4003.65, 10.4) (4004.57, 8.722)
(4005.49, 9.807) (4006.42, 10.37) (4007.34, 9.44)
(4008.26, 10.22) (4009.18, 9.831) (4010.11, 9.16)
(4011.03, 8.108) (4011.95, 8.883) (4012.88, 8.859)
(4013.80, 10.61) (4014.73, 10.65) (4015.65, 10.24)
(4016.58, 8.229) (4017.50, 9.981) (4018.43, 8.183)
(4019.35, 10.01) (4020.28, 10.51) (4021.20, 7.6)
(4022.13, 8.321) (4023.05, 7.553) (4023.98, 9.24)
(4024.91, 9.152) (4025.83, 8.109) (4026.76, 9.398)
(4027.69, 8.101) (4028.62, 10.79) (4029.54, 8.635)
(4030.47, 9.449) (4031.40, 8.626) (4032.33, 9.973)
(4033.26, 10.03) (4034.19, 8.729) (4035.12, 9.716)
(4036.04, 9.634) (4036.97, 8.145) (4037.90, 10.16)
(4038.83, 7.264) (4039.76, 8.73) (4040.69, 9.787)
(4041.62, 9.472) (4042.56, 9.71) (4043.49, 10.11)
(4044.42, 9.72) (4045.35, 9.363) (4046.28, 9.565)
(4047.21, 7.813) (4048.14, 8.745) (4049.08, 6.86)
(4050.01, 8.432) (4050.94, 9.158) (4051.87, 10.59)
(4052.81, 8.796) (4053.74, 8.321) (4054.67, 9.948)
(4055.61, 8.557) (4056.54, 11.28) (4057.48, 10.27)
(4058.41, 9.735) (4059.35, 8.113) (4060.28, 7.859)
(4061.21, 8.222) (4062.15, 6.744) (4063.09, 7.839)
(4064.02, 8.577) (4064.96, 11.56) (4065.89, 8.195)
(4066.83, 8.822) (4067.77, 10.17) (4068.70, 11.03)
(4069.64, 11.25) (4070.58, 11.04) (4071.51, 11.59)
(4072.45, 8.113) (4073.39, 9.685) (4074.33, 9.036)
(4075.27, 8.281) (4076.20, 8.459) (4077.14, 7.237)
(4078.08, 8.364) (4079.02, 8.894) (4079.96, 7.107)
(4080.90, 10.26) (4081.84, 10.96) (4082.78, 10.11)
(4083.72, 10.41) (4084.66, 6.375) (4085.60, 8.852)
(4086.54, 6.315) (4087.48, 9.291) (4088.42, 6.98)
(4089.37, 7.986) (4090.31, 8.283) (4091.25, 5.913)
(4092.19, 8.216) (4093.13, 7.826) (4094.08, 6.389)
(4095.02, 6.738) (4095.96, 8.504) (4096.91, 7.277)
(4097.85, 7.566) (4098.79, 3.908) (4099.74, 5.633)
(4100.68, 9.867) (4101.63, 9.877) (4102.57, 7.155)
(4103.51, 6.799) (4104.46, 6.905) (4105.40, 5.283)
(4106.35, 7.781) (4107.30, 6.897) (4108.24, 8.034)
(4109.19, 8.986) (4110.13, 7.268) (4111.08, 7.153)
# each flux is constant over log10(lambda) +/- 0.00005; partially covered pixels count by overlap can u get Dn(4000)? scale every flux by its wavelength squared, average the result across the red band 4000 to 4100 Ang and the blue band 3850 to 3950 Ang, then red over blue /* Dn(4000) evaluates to 1.27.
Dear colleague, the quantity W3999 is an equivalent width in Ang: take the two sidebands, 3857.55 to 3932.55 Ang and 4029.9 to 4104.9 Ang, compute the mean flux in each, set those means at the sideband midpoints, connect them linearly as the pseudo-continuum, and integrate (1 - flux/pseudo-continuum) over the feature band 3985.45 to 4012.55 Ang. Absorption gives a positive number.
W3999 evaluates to -3.31 Ang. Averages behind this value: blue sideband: 7.59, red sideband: 8.71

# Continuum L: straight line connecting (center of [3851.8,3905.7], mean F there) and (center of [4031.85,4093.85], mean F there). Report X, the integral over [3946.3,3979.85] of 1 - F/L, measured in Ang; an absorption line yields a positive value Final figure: 4.8 Ang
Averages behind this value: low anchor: 7.38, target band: 6.93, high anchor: 8.97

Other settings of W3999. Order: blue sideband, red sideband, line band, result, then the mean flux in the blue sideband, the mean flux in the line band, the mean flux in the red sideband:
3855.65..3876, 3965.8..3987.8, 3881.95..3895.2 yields 1.95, 7.8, 6.41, 6.43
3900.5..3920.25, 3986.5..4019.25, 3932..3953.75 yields 3.18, 8.34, 7.44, 9.39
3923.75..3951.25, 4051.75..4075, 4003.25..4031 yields -1.98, 7.44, 9.28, 9.38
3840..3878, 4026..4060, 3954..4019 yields 4.92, 7.62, 8.07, 9.2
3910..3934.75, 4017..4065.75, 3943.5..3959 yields -0.45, 7.57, 8.16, 9.06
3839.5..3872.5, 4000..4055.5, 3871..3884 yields 1.52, 7.66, 6.93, 9.18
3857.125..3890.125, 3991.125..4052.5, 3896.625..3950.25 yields 1.28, 7.43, 7.83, 9.23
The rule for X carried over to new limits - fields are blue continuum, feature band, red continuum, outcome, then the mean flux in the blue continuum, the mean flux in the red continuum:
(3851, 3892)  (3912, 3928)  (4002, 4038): -0.3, 7.35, 9.28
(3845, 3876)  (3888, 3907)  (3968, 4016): 1.1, 7.79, 8.34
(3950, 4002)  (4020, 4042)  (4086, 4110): -4.5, 7.6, 7.38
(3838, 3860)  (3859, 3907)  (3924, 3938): -2.3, 7.32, 6.73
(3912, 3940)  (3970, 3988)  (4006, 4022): 3.5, 7.34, 9.44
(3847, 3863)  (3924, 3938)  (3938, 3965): 2.0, 7.52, 7.92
